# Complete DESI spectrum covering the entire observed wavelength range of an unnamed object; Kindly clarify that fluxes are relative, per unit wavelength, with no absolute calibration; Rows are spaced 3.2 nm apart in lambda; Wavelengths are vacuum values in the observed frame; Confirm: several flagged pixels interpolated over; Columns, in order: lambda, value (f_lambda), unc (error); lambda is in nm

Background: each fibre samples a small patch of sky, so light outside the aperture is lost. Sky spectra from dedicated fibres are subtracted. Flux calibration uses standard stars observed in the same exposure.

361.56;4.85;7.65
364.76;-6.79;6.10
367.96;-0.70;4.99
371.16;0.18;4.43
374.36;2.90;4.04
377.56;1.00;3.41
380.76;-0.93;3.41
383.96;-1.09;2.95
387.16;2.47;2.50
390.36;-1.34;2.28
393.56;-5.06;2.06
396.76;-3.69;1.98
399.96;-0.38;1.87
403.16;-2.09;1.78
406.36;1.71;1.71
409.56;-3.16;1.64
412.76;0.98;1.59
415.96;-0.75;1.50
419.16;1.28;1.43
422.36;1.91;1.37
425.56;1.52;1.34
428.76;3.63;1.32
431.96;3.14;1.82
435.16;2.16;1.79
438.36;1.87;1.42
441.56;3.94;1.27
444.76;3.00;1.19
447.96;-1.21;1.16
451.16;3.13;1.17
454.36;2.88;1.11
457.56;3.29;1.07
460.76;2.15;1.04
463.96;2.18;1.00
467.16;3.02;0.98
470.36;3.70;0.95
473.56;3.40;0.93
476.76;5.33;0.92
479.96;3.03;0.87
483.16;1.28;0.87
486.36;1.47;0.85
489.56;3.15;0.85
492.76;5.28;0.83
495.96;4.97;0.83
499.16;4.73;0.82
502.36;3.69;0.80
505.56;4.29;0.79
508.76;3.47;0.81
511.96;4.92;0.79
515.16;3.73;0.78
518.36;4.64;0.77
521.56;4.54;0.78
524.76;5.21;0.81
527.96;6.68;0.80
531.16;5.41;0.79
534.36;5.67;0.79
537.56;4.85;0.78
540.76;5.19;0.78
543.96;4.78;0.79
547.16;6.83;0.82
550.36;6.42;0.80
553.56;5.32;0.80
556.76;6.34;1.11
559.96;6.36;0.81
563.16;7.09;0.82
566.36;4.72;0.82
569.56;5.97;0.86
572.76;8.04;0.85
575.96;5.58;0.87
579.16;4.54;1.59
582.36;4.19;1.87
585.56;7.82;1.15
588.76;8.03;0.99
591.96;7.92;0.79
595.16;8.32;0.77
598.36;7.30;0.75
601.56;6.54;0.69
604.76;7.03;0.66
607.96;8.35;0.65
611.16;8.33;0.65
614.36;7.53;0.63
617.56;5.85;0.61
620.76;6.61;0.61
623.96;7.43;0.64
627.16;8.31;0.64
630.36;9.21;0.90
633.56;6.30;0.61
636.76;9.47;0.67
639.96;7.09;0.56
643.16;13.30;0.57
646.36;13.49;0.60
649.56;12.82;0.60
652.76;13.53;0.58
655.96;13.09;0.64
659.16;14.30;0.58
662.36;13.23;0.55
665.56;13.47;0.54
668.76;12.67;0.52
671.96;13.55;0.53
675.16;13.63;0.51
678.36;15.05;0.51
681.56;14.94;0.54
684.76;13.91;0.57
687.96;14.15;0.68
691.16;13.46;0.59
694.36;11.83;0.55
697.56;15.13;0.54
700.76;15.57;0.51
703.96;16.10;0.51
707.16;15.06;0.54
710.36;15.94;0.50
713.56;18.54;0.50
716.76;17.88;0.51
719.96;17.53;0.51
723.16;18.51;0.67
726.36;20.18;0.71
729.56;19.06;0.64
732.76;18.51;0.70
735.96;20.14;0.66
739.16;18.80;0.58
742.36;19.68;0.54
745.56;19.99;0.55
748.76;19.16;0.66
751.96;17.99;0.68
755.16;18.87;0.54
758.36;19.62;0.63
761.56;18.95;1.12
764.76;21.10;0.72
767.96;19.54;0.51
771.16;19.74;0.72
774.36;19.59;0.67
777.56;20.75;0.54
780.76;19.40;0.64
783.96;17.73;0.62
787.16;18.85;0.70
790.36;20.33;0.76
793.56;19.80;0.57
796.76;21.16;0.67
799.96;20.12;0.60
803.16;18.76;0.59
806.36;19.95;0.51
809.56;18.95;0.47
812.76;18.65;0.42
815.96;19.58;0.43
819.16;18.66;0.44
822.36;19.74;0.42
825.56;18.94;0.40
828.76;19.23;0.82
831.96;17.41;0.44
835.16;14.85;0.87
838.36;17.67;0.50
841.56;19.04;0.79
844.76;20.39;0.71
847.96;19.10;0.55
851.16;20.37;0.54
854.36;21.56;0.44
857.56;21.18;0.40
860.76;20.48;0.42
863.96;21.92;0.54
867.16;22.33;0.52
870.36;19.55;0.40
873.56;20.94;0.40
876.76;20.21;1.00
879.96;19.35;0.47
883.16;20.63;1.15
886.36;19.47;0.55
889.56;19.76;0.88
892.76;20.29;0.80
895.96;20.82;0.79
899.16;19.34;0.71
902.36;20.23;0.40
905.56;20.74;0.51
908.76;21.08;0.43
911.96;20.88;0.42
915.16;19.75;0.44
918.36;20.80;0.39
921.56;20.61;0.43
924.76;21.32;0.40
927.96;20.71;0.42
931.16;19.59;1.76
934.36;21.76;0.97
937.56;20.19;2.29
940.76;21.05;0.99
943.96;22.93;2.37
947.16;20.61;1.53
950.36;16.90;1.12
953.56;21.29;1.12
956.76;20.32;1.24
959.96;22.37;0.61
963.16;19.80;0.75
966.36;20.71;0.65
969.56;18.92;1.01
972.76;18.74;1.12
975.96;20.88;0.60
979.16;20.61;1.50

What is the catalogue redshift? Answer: 0.612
